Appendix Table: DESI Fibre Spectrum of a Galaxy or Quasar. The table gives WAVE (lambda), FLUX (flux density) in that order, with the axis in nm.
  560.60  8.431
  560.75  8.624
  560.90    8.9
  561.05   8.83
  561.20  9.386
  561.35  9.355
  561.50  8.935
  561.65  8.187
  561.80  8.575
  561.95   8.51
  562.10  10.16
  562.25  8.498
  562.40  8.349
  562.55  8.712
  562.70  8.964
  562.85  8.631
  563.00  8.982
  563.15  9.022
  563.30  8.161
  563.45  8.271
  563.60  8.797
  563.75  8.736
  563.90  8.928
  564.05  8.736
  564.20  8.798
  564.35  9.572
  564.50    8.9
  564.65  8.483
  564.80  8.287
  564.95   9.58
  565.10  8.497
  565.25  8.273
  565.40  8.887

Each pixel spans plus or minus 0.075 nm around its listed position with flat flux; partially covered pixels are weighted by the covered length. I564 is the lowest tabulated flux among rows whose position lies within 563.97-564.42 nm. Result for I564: 8.736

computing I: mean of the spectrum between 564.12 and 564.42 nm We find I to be 9.17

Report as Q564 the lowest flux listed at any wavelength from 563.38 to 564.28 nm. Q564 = 8.271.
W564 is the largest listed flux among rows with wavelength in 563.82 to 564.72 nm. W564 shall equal 9.572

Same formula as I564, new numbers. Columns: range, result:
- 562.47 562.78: 8.712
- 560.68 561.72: 8.187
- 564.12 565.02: 8.287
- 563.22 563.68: 8.161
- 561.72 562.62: 8.349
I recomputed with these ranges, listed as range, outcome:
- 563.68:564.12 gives 8.8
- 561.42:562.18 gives 8.87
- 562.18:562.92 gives 8.63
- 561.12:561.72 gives 8.97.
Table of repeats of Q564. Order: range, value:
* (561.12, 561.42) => 9.355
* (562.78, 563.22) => 8.631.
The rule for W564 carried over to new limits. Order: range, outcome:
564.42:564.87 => 8.9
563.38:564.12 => 8.928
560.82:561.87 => 9.386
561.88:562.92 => 10.16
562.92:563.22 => 9.022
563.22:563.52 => 8.271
